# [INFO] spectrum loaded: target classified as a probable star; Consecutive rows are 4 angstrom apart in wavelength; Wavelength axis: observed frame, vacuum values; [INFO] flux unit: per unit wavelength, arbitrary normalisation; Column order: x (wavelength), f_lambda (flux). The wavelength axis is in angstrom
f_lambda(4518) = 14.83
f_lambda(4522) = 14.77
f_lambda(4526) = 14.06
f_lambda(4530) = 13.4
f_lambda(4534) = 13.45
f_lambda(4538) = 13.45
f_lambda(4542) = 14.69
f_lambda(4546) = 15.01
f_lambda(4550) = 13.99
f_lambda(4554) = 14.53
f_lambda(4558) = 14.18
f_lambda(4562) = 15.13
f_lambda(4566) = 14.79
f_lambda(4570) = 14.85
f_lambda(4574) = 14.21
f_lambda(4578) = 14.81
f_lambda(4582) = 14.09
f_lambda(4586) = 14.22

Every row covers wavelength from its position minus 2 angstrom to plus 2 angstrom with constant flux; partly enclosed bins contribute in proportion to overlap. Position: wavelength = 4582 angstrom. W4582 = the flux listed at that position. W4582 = 14.09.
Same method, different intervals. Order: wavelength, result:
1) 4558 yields 14.18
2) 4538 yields 13.45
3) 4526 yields 14.06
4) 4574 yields 14.21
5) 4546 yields 15.01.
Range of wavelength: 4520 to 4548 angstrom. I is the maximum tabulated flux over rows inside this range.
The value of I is 15.01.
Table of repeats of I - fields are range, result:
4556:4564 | 15.13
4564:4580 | 14.85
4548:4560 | 14.53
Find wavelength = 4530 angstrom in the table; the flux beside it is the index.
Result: 13.4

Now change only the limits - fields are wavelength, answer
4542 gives 14.69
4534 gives 13.45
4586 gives 14.22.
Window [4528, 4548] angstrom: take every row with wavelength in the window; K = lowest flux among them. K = 13.4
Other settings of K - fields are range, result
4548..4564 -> 13.99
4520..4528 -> 14.06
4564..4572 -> 14.79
